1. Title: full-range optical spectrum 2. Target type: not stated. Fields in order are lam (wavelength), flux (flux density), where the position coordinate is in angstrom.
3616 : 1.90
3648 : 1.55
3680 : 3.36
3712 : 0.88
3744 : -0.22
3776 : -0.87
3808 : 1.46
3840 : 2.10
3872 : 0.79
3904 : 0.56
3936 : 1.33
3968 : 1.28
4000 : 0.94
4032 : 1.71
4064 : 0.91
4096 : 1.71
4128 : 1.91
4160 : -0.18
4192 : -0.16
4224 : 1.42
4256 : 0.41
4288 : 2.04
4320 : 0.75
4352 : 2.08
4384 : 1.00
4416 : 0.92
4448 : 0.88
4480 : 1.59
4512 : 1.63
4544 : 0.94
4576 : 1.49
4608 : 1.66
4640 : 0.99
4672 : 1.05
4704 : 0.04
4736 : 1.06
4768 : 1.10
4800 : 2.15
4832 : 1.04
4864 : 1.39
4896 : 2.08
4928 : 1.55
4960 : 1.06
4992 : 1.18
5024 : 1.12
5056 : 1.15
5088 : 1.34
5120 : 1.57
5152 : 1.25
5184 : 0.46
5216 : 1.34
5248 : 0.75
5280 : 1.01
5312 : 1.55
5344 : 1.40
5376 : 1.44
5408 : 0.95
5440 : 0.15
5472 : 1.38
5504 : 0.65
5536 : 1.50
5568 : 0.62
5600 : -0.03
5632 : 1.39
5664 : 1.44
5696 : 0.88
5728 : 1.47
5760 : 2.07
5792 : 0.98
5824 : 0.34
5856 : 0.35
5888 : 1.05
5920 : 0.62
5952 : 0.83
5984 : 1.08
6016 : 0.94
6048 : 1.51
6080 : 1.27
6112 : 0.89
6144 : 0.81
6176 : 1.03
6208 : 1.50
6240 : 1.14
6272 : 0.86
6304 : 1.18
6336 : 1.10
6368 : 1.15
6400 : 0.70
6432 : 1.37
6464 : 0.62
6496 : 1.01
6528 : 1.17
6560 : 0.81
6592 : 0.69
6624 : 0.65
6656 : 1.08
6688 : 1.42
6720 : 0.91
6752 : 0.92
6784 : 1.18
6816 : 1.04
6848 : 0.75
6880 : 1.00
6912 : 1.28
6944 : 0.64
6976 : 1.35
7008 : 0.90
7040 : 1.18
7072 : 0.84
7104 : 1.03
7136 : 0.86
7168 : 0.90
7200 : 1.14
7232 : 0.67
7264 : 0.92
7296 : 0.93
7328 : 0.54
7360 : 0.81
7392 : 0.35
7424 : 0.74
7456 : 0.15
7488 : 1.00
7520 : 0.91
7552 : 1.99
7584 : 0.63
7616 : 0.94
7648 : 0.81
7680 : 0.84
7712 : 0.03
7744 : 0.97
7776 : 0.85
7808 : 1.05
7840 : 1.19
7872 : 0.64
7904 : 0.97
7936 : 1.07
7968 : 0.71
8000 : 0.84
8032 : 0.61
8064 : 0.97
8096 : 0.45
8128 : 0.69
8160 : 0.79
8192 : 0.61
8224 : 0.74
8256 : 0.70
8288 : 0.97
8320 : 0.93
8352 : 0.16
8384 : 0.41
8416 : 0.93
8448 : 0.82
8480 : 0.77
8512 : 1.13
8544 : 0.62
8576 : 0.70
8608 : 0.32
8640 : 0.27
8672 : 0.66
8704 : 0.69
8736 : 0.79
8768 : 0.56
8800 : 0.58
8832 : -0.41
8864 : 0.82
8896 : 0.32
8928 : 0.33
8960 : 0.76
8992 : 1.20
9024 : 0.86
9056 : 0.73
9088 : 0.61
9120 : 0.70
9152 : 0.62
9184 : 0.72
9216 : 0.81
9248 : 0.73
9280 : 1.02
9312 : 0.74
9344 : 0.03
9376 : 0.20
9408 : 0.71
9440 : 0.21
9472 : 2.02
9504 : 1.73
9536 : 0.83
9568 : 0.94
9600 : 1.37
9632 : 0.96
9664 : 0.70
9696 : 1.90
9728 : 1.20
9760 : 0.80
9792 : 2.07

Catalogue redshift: 0.152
